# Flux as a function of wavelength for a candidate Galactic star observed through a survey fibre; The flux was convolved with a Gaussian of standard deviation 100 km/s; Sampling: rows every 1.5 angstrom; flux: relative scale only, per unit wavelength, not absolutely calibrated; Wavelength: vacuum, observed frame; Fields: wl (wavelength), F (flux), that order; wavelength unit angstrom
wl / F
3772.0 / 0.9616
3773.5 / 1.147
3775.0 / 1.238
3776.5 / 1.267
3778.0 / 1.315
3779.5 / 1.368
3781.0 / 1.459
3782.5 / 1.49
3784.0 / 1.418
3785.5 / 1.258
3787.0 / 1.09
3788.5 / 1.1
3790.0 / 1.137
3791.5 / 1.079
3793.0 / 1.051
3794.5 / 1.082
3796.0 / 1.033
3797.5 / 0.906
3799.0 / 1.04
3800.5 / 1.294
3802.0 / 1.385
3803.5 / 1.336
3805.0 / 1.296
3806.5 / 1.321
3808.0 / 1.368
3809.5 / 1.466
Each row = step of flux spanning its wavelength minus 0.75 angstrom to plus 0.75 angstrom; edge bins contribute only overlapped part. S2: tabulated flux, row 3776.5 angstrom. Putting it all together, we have 1.267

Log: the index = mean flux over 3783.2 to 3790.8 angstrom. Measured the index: 1.2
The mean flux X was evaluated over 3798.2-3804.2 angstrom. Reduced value 1.26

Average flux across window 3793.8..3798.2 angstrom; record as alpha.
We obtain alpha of 1.01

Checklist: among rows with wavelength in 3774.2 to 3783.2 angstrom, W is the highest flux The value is 1.49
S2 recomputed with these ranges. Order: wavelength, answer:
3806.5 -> 1.321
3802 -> 1.385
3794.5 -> 1.082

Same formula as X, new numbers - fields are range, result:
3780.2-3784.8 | 1.45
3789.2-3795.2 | 1.09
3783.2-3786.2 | 1.34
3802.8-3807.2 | 1.32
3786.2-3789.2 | 1.1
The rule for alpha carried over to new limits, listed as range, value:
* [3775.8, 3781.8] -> 1.35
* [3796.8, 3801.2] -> 1.08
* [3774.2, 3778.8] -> 1.27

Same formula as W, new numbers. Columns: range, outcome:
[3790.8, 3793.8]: 1.079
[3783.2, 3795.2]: 1.418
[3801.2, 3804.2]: 1.385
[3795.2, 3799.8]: 1.04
